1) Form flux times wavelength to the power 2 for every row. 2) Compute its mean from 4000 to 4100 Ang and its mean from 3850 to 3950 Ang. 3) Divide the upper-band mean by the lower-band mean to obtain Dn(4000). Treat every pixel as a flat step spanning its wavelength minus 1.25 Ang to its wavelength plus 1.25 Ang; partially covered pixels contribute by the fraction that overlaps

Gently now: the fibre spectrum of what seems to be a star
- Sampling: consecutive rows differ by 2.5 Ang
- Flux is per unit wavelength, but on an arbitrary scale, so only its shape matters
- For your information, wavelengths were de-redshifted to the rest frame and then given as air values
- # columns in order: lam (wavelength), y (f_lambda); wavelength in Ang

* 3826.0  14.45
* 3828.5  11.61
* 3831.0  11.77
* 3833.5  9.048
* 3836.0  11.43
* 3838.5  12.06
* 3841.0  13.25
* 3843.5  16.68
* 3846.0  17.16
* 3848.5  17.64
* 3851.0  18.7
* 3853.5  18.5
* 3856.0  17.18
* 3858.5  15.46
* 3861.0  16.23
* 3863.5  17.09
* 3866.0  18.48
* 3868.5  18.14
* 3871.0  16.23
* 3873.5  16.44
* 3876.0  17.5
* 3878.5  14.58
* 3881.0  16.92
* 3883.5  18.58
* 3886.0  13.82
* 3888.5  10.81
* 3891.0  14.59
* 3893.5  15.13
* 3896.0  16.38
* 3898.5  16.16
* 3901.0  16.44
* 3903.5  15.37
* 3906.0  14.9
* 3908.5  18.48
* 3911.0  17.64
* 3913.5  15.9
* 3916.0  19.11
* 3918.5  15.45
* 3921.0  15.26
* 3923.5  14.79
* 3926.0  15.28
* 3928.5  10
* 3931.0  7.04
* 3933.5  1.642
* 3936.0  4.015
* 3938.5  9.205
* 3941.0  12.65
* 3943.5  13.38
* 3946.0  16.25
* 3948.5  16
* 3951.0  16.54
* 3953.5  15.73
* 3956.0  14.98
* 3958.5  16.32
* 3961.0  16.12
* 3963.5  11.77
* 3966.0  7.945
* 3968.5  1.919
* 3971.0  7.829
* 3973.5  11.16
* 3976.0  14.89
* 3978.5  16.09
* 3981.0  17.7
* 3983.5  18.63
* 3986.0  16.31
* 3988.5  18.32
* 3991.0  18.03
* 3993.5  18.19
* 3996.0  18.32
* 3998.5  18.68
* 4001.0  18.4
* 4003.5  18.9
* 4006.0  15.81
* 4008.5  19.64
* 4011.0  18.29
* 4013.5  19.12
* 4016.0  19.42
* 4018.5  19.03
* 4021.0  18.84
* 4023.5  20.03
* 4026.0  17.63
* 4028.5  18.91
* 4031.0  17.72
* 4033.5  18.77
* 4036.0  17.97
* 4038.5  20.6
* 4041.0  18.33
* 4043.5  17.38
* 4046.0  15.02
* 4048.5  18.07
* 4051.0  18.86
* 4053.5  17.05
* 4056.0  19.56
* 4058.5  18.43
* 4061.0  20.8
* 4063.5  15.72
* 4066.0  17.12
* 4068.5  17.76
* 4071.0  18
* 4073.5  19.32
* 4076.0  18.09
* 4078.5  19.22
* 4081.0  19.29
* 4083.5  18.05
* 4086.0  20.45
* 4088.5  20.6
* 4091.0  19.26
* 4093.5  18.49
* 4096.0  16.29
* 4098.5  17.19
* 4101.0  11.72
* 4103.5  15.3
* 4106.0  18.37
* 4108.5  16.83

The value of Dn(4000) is 1.34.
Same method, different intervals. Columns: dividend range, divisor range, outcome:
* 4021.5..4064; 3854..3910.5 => 1.23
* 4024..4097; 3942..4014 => 1.23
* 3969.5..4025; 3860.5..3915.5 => 1.13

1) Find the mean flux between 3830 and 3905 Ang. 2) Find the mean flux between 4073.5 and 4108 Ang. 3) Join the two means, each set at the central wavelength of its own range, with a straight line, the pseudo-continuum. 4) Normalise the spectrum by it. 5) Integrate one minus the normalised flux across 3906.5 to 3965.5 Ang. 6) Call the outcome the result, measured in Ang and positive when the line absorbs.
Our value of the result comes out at 9.85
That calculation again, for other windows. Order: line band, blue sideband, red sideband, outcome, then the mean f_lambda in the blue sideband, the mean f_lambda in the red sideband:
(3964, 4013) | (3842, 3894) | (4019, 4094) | 6.3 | 16.5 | 18.5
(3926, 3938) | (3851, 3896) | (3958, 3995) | 6.5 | 16.3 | 14.1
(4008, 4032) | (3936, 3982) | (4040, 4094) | -4.3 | 12.9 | 18.4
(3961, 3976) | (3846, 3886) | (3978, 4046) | 7.2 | 17.1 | 18.3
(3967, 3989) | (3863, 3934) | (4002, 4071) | 4.7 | 15.2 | 18.3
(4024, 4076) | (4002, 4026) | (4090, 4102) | -1.1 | 18.7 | 16.6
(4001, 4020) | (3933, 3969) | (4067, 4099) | -4.5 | 12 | 18.6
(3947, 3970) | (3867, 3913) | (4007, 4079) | 5.5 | 16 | 18.4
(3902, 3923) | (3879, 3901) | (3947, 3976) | -2.9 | 15.3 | 12.5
